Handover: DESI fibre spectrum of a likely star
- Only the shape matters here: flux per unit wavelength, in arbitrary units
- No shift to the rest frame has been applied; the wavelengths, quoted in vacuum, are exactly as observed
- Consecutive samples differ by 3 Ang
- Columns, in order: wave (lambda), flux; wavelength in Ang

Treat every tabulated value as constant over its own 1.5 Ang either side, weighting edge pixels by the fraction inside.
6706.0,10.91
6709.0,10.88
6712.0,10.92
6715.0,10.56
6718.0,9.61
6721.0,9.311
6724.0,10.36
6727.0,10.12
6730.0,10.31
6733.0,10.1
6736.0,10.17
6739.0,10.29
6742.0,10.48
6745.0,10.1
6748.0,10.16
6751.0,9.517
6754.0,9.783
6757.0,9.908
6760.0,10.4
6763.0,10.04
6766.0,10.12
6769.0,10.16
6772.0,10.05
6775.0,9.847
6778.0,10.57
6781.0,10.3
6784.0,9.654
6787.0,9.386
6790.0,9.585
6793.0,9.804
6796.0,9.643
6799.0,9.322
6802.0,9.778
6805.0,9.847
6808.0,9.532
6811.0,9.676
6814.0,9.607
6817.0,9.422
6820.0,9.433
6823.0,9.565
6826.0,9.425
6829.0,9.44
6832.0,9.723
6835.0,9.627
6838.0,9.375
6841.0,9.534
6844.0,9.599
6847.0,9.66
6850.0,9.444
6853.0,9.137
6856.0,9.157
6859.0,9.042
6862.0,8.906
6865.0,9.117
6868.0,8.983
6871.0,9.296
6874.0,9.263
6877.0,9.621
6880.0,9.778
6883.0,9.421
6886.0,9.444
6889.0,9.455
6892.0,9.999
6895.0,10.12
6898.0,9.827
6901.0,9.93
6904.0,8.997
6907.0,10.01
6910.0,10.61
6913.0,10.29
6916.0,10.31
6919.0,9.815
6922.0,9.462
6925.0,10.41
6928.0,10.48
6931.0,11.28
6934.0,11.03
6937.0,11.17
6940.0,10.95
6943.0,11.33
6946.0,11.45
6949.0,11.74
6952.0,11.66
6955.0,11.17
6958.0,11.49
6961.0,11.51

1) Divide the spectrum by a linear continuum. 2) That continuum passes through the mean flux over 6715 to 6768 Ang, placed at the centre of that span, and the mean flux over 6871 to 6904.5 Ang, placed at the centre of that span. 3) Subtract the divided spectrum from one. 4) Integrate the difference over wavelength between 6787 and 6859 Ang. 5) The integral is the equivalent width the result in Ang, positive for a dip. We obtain 2.2 Ang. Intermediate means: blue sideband 10.1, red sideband 9.63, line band 9.52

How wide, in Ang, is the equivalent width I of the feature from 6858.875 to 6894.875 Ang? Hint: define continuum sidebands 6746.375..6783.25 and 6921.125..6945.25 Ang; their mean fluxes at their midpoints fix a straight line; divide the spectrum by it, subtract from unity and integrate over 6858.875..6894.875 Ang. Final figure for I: 3.97 Ang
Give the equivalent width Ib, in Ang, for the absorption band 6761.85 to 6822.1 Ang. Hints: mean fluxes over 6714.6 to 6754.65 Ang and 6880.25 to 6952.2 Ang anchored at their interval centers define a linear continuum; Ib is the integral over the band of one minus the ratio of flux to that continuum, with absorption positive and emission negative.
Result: 2.1 Ang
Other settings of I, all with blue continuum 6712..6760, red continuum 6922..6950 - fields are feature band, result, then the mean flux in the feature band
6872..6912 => 3.95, 9.73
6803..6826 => 1.91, 9.58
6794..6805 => 0.79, 9.63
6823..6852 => 2.80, 9.53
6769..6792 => 0.81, 9.93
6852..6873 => 3.09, 9.09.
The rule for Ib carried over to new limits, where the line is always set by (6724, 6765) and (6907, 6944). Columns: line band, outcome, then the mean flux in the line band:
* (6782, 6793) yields 0.66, 9.61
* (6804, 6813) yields 0.53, 9.67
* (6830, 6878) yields 4.82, 9.34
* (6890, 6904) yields 0.86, 9.85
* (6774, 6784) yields 0.03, 10.2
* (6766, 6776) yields 0.14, 10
